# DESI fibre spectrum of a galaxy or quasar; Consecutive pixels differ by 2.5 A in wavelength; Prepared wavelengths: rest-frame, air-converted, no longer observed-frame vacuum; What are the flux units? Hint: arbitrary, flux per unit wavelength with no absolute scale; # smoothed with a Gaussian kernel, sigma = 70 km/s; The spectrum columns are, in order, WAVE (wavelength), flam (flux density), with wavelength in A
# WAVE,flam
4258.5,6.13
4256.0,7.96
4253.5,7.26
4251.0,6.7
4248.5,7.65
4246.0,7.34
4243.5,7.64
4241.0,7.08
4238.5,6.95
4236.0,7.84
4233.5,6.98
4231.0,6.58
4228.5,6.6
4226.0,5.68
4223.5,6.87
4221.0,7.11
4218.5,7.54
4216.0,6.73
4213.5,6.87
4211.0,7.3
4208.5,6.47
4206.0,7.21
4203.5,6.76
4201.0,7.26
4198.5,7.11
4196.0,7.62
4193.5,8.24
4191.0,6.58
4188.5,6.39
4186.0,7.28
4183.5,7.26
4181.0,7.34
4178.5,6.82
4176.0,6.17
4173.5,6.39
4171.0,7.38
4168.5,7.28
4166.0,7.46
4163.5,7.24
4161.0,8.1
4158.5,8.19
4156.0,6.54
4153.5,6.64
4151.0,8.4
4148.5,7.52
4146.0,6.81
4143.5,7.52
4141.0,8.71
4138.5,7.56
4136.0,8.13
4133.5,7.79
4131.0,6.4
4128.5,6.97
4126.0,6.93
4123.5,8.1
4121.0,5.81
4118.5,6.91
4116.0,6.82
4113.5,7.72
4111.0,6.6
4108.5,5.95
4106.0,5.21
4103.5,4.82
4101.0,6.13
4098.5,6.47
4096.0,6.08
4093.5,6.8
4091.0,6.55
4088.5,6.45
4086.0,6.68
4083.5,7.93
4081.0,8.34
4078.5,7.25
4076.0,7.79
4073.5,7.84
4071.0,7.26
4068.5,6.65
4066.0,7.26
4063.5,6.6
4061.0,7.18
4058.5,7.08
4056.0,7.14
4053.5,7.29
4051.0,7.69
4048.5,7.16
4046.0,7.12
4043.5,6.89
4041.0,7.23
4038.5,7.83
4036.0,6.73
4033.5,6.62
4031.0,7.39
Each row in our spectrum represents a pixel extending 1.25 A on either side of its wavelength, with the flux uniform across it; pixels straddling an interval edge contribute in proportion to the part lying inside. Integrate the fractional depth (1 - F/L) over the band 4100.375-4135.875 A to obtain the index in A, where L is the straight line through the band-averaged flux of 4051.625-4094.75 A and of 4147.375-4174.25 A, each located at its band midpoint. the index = 3.2 A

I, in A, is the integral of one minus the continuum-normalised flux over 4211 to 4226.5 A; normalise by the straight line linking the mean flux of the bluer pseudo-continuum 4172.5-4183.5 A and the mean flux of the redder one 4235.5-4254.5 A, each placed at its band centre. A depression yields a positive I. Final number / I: 0.40 A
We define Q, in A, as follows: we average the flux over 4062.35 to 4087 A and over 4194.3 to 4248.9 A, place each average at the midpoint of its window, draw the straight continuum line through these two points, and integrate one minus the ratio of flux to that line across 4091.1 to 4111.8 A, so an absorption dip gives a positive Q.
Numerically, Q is 3.6 A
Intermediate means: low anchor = 7.37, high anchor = 7.05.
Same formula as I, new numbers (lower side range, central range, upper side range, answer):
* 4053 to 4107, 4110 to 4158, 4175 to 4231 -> -2.6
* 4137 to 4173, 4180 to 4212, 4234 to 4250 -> 1.3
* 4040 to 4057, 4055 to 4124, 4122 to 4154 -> 4.9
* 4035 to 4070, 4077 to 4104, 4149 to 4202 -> 1.6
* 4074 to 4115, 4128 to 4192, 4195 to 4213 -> -3.2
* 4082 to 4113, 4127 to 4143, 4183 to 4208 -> -2.2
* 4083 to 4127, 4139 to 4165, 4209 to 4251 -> -3.3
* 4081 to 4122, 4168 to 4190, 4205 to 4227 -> -0.5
